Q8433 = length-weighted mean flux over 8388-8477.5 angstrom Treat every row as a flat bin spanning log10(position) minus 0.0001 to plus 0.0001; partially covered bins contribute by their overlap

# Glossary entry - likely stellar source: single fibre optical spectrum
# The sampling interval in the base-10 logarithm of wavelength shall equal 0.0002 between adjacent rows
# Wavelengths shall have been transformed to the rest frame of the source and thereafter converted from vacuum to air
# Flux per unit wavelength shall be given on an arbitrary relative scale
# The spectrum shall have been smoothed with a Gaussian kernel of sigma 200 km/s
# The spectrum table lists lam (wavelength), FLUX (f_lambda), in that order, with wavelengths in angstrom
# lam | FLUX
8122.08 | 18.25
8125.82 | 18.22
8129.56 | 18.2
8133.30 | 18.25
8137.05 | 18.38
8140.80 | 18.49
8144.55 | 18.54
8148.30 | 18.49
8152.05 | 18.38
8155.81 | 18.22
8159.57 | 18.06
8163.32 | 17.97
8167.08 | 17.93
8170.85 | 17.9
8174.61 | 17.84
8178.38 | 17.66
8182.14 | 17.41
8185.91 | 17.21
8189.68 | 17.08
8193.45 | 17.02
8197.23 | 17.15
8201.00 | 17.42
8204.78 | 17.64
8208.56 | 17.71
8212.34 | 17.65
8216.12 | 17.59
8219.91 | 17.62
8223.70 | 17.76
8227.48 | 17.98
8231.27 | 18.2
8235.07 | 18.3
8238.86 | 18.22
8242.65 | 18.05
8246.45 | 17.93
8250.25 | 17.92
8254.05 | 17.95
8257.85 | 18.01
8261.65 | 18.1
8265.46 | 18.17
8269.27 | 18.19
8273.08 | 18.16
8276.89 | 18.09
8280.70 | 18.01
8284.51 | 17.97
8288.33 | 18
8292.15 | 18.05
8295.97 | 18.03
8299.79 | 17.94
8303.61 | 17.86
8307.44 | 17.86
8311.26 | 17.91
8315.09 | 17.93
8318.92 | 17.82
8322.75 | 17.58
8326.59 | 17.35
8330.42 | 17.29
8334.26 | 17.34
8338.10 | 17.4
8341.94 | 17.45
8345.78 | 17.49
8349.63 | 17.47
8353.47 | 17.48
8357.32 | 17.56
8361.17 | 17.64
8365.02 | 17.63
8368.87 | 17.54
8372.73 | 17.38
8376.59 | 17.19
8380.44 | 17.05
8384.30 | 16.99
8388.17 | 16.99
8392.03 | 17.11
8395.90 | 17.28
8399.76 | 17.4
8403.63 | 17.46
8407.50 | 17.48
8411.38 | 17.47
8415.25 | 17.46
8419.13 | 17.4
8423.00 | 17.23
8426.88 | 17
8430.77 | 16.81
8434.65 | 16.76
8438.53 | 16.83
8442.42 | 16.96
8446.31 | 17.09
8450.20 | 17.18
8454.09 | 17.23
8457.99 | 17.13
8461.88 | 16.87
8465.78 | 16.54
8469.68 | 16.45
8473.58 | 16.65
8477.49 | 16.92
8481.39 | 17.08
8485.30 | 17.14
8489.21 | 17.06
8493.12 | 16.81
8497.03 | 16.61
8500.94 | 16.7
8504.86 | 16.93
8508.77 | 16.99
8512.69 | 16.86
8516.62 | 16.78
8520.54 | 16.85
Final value 17.1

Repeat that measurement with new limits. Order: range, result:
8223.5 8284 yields 18.1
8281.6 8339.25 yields 17.8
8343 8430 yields 17.3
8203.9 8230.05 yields 17.7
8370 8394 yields 17.1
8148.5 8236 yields 17.7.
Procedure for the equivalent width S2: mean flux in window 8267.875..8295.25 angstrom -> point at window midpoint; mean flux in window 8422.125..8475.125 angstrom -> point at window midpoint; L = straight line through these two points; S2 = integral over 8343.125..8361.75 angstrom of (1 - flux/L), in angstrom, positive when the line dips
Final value 0.1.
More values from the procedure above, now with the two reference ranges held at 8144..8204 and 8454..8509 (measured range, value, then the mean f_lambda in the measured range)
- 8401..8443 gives -0.37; 17.2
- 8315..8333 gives -0.25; 17.5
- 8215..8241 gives -0.55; 18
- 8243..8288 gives -1.44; 18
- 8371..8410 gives -0.26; 17.2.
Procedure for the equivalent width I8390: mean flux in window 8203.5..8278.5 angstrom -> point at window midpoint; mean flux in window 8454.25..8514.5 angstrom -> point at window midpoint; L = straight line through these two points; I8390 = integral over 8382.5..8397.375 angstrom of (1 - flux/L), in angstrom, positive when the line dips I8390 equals 0.2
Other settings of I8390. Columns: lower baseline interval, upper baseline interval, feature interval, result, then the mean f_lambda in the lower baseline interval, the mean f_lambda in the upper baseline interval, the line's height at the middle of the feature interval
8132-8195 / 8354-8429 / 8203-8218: 0.14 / 17.9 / 17.3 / 17.8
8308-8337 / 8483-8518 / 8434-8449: 0.16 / 17.6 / 16.9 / 17.1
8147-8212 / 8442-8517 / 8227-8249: -0.71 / 17.7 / 16.9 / 17.5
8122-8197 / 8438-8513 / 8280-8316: -0.95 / 17.9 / 16.9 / 17.5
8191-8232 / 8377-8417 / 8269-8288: -0.65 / 17.6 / 17.3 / 17.5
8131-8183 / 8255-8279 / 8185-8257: 1.59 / 18.1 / 18.1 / 18.1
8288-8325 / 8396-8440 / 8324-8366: 0.46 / 17.9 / 17.2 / 17.7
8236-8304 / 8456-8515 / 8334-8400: 0.57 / 18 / 16.8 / 17.5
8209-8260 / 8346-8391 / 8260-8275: -0.31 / 17.9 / 17.4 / 17.8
